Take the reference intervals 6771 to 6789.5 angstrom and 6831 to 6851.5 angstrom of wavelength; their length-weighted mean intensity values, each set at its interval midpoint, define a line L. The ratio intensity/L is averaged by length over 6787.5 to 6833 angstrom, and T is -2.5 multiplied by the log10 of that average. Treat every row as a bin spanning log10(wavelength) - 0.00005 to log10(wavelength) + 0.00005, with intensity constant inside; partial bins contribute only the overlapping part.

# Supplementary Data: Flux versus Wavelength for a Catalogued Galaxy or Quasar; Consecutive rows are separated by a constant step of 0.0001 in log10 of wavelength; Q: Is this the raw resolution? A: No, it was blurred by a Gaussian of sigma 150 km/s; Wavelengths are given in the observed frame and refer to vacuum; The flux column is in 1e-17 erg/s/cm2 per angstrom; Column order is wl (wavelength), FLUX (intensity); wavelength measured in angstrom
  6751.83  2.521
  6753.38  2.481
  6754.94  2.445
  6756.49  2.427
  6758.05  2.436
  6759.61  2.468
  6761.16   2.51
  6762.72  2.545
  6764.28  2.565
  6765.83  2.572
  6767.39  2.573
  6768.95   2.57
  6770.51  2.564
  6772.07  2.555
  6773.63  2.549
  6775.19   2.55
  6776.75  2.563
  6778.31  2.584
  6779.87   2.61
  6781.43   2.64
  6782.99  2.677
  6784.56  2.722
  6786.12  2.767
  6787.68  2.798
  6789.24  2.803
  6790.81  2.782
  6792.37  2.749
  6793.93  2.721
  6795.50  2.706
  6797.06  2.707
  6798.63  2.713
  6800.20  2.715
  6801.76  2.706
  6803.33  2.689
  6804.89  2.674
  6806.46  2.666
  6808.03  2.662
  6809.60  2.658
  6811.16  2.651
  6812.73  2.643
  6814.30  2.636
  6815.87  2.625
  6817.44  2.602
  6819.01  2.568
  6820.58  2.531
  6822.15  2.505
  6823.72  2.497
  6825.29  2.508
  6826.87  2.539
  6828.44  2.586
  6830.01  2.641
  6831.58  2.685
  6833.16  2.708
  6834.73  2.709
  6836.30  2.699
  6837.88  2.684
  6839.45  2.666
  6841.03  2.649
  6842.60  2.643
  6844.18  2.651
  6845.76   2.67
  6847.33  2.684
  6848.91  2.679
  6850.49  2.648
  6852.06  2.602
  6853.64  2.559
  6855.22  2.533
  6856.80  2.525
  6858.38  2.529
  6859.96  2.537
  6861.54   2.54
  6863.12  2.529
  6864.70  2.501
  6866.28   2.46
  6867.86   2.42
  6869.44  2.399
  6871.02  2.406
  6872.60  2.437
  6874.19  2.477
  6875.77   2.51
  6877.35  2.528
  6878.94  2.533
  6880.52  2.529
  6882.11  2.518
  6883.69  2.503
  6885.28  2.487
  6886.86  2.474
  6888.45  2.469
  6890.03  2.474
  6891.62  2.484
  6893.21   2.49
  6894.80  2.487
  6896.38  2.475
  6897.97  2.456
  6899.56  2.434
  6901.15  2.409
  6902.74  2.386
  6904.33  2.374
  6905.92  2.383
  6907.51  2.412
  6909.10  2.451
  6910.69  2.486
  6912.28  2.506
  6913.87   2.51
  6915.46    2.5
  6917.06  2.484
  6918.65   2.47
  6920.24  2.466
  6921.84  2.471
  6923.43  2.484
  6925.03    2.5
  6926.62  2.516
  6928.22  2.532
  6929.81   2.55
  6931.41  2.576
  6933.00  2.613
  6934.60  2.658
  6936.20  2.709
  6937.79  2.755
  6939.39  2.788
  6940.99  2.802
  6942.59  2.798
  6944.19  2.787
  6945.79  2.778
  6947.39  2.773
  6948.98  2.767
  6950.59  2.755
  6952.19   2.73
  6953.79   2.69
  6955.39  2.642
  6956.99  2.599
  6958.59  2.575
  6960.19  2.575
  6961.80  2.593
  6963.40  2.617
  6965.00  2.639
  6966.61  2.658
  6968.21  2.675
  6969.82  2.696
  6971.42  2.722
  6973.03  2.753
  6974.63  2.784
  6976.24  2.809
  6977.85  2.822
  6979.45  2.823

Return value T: 0.00 mag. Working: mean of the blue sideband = 2.65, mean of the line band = 2.65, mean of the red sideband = 2.67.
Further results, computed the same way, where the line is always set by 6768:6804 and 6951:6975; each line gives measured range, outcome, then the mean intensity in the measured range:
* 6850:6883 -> 0.07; 2.51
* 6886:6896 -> 0.08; 2.48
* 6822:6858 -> 0.02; 2.62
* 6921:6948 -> 0.01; 2.65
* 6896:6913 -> 0.10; 2.43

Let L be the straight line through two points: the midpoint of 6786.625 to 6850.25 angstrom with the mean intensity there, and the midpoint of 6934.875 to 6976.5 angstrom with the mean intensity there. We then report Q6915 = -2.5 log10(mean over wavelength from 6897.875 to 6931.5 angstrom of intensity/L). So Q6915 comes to 0.09 mag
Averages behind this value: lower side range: 2.66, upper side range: 2.71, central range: 2.47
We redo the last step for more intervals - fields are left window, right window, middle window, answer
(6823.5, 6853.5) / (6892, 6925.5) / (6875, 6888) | 0.01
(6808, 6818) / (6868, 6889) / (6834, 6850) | -0.04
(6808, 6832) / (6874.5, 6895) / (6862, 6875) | 0.03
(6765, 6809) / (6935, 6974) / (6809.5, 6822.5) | 0.03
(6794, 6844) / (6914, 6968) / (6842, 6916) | 0.06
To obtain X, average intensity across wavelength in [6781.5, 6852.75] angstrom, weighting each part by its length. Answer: 2.66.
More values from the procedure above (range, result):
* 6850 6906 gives 2.49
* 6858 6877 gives 2.48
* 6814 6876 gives 2.57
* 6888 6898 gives 2.48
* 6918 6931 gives 2.5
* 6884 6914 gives 2.45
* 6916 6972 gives 2.64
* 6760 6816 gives 2.65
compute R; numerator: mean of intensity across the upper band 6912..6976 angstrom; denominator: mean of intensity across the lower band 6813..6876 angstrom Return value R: 1.03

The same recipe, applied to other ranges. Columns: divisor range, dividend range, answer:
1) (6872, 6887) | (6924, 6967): 1.07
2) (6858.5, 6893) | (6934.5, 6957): 1.10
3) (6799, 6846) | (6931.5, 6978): 1.03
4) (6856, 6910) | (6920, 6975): 1.08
